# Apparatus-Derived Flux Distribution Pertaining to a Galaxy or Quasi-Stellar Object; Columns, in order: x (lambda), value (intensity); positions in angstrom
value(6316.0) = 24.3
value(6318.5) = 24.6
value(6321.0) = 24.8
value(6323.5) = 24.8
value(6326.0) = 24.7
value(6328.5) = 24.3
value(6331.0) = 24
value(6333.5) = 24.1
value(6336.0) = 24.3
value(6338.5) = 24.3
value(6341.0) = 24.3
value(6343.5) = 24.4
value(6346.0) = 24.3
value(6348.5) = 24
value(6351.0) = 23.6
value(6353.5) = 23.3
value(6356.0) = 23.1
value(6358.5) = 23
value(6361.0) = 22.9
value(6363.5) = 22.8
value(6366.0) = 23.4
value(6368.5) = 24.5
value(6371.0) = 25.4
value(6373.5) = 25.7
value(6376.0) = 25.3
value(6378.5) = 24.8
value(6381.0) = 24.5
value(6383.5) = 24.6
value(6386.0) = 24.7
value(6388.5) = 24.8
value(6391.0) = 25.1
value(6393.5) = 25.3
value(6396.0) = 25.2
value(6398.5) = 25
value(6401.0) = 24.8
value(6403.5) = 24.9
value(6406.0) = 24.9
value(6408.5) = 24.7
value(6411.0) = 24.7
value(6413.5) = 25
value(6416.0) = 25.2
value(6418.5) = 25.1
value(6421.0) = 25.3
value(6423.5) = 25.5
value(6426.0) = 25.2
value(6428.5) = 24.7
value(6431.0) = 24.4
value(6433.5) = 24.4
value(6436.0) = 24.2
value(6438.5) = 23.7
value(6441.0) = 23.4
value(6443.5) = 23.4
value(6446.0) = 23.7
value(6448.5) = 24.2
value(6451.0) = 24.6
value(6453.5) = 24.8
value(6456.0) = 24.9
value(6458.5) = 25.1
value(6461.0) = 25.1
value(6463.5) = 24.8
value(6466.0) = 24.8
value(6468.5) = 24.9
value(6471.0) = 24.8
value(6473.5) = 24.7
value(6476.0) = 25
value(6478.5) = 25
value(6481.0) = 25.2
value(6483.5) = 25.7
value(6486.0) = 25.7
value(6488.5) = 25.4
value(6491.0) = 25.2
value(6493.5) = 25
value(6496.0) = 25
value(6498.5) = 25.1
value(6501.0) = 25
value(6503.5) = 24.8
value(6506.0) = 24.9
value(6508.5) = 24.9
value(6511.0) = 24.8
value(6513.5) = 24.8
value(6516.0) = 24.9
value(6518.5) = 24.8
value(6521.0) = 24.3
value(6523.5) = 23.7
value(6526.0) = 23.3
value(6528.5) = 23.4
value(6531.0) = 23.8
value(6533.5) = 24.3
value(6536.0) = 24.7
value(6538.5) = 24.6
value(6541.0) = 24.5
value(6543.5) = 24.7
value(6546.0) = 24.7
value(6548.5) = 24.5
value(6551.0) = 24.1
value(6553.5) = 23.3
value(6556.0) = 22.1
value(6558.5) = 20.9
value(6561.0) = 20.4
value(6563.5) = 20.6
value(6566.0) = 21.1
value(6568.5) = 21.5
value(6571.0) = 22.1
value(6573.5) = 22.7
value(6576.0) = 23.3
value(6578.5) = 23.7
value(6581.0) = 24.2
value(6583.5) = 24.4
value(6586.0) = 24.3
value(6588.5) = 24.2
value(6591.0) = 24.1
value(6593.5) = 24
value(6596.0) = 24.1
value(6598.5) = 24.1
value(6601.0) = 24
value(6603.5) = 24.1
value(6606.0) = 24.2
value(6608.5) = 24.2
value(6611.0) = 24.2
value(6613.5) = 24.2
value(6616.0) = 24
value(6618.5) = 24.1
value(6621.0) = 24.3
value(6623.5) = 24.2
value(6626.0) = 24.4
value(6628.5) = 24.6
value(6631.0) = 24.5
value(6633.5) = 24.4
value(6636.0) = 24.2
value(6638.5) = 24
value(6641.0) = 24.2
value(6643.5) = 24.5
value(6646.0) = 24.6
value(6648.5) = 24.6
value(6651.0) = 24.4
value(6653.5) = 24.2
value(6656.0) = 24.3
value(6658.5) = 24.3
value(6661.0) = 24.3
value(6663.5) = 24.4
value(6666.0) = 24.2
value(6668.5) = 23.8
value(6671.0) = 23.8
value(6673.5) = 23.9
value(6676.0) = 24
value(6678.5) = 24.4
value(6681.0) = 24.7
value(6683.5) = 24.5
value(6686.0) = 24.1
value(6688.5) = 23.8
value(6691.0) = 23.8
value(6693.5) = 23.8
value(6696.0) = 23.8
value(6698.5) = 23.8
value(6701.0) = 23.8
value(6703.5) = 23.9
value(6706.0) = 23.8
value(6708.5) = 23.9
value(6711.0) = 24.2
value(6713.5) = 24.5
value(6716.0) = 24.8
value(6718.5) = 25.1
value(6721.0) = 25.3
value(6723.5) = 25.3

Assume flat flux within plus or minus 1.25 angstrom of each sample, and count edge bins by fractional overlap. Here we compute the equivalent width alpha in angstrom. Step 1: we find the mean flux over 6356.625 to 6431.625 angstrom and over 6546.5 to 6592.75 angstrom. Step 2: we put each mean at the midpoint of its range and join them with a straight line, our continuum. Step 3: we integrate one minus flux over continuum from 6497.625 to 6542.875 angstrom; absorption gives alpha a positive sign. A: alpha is -2.1 angstrom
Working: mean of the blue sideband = 24.7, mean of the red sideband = 22.9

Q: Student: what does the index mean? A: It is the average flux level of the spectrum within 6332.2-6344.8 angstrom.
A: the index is 24.3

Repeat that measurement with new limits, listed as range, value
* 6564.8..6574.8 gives 21.9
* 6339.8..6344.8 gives 24.4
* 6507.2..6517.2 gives 24.9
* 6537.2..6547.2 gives 24.6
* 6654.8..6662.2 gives 24.3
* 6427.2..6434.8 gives 24.5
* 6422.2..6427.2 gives 25.4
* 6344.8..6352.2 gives 24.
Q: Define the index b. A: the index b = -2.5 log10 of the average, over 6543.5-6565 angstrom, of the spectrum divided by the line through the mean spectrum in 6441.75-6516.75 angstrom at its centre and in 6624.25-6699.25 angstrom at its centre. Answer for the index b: 0.09 mag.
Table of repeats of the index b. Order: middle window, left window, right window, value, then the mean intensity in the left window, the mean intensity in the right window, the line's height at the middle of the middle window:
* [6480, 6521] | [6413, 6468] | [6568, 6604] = -0.036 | 24.6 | 23.7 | 24.2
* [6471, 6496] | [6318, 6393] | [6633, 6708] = -0.042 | 24.3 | 24.1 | 24.2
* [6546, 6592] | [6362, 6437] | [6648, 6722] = 0.071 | 24.8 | 24.2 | 24.4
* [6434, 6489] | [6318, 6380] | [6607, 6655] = -0.020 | 24.2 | 24.3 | 24.2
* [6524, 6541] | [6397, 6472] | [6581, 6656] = 0.018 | 24.7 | 24.3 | 24.4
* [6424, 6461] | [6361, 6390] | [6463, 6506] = 0.021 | 24.5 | 25.1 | 24.9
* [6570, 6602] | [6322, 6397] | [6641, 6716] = 0.018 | 24.3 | 24.2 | 24.2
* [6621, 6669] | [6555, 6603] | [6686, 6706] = -0.040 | 23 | 23.8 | 23.5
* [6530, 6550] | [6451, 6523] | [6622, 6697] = 0.011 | 25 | 24.2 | 24.7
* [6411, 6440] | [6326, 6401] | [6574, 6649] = -0.022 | 24.3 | 24.2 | 24.3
